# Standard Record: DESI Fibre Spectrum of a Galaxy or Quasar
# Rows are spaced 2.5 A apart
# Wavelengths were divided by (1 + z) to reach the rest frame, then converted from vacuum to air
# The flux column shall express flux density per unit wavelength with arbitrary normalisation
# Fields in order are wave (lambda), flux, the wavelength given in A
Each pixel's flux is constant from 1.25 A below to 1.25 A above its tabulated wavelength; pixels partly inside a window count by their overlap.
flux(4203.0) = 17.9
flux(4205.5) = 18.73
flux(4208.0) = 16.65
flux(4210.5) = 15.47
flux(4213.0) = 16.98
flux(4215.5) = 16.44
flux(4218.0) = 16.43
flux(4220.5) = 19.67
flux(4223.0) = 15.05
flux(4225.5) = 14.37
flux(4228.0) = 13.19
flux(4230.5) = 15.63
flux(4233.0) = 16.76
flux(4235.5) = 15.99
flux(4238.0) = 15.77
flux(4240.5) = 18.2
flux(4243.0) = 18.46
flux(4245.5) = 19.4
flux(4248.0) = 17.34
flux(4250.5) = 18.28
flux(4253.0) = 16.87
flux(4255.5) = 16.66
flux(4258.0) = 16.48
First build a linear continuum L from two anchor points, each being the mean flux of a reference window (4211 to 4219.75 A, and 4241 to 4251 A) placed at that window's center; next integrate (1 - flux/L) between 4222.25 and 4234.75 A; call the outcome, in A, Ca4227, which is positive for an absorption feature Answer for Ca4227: 1.7 A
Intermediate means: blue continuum 16.7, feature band 15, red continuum 18.4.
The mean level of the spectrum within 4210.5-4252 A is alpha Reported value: 16.7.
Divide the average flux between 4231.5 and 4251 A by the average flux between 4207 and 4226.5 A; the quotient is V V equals 1.07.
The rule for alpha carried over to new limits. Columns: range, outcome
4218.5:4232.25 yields 15.7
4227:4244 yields 16.3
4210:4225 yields 16.6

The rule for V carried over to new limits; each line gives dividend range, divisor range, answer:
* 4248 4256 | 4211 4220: 1.03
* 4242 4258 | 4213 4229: 1.11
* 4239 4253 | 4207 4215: 1.11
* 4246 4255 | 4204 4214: 1.04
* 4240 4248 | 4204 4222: 1.08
